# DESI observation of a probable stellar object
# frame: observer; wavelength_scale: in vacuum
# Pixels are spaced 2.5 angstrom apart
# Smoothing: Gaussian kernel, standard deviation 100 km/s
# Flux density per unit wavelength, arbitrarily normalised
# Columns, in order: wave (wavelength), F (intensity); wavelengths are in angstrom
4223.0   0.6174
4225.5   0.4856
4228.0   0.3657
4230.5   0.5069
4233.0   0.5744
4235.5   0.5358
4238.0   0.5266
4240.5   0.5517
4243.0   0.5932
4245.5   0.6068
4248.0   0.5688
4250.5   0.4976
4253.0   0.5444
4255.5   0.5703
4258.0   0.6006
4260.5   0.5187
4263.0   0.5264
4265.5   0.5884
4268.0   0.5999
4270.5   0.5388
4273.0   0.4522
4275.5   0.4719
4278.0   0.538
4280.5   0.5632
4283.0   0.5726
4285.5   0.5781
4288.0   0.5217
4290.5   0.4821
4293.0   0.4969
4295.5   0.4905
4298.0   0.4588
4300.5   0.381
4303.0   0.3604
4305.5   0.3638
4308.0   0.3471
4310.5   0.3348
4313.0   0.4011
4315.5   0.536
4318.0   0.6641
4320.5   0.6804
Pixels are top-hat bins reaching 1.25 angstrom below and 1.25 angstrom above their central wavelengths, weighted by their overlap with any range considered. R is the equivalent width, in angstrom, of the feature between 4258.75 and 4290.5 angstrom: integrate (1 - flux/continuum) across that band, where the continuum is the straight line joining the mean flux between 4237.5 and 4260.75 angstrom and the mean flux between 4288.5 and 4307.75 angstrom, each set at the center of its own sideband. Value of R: -2.9 angstrom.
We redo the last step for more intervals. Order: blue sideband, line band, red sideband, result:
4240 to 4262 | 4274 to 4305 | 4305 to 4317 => -1.9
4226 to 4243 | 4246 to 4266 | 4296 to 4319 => -2.6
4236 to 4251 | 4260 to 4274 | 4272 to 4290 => 0.0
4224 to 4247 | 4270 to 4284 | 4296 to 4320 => -1.3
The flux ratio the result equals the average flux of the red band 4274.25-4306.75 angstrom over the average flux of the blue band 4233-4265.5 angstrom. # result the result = 0.87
